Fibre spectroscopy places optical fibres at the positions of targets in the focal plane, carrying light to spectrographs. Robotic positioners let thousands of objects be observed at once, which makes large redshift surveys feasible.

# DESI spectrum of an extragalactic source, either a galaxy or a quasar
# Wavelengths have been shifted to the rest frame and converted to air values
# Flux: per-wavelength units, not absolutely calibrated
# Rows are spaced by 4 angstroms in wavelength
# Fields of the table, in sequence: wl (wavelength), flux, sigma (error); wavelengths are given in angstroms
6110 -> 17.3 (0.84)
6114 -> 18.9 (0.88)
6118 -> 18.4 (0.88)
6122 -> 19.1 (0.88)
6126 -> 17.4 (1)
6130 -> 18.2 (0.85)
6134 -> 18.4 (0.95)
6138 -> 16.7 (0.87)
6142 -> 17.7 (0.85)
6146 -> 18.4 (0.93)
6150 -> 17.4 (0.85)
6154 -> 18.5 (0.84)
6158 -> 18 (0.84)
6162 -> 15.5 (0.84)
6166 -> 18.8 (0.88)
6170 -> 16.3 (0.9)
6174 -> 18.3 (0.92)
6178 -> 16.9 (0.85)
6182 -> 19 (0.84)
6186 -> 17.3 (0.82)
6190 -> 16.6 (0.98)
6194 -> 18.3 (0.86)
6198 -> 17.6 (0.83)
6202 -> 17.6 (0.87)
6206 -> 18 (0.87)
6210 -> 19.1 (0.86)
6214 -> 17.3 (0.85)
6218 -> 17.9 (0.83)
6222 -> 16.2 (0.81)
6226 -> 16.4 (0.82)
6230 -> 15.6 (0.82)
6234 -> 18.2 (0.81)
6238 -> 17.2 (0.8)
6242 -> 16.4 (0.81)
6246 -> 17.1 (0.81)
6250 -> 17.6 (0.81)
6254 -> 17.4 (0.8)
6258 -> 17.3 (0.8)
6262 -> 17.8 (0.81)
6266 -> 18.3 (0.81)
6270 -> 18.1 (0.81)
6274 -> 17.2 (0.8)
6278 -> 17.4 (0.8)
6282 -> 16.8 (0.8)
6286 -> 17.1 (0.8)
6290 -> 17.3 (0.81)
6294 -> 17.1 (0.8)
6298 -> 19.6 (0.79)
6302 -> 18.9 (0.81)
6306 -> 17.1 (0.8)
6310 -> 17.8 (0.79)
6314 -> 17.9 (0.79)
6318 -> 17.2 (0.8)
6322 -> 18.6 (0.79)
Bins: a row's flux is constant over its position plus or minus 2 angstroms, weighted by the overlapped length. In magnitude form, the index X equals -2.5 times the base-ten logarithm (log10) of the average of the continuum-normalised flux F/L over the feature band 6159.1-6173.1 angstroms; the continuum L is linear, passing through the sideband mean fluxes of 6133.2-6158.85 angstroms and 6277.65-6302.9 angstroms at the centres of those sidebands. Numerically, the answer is 0.05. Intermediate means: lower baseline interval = 17.8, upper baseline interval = 17.7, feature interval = 17.1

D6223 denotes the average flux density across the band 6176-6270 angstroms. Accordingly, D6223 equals 17.5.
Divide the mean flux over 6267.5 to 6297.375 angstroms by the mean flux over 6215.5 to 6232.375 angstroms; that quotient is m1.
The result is 1.05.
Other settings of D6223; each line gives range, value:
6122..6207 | 17.7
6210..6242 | 17.1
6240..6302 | 17.5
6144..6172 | 17.6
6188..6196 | 17.5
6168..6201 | 17.5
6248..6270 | 17.7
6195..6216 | 17.9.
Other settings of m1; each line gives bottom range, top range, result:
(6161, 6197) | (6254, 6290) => 1.00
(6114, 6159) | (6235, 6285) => 0.96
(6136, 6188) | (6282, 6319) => 1.01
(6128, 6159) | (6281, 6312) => 0.99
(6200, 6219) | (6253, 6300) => 0.98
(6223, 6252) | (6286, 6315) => 1.06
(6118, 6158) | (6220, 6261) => 0.94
